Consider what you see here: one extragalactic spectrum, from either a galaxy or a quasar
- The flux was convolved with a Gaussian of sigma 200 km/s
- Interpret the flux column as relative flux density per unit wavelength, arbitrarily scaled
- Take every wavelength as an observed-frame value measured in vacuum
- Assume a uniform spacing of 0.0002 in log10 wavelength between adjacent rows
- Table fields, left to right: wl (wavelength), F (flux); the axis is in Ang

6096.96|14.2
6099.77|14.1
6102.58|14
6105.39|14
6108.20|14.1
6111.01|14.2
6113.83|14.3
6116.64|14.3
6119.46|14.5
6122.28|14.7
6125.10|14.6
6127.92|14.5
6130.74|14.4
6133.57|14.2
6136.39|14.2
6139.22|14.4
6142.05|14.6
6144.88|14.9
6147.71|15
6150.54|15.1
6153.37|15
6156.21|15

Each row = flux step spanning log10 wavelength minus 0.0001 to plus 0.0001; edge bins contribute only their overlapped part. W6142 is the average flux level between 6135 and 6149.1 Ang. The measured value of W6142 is 14.6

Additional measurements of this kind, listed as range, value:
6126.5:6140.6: 14.3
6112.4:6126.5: 14.5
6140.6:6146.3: 14.7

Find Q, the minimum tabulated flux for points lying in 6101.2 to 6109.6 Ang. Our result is 14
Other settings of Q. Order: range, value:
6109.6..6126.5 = 14.2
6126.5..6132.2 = 14.4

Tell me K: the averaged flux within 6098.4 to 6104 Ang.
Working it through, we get 14.1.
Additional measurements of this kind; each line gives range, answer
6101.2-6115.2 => 14.1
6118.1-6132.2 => 14.5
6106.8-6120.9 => 14.3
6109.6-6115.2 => 14.2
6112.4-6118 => 14.3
